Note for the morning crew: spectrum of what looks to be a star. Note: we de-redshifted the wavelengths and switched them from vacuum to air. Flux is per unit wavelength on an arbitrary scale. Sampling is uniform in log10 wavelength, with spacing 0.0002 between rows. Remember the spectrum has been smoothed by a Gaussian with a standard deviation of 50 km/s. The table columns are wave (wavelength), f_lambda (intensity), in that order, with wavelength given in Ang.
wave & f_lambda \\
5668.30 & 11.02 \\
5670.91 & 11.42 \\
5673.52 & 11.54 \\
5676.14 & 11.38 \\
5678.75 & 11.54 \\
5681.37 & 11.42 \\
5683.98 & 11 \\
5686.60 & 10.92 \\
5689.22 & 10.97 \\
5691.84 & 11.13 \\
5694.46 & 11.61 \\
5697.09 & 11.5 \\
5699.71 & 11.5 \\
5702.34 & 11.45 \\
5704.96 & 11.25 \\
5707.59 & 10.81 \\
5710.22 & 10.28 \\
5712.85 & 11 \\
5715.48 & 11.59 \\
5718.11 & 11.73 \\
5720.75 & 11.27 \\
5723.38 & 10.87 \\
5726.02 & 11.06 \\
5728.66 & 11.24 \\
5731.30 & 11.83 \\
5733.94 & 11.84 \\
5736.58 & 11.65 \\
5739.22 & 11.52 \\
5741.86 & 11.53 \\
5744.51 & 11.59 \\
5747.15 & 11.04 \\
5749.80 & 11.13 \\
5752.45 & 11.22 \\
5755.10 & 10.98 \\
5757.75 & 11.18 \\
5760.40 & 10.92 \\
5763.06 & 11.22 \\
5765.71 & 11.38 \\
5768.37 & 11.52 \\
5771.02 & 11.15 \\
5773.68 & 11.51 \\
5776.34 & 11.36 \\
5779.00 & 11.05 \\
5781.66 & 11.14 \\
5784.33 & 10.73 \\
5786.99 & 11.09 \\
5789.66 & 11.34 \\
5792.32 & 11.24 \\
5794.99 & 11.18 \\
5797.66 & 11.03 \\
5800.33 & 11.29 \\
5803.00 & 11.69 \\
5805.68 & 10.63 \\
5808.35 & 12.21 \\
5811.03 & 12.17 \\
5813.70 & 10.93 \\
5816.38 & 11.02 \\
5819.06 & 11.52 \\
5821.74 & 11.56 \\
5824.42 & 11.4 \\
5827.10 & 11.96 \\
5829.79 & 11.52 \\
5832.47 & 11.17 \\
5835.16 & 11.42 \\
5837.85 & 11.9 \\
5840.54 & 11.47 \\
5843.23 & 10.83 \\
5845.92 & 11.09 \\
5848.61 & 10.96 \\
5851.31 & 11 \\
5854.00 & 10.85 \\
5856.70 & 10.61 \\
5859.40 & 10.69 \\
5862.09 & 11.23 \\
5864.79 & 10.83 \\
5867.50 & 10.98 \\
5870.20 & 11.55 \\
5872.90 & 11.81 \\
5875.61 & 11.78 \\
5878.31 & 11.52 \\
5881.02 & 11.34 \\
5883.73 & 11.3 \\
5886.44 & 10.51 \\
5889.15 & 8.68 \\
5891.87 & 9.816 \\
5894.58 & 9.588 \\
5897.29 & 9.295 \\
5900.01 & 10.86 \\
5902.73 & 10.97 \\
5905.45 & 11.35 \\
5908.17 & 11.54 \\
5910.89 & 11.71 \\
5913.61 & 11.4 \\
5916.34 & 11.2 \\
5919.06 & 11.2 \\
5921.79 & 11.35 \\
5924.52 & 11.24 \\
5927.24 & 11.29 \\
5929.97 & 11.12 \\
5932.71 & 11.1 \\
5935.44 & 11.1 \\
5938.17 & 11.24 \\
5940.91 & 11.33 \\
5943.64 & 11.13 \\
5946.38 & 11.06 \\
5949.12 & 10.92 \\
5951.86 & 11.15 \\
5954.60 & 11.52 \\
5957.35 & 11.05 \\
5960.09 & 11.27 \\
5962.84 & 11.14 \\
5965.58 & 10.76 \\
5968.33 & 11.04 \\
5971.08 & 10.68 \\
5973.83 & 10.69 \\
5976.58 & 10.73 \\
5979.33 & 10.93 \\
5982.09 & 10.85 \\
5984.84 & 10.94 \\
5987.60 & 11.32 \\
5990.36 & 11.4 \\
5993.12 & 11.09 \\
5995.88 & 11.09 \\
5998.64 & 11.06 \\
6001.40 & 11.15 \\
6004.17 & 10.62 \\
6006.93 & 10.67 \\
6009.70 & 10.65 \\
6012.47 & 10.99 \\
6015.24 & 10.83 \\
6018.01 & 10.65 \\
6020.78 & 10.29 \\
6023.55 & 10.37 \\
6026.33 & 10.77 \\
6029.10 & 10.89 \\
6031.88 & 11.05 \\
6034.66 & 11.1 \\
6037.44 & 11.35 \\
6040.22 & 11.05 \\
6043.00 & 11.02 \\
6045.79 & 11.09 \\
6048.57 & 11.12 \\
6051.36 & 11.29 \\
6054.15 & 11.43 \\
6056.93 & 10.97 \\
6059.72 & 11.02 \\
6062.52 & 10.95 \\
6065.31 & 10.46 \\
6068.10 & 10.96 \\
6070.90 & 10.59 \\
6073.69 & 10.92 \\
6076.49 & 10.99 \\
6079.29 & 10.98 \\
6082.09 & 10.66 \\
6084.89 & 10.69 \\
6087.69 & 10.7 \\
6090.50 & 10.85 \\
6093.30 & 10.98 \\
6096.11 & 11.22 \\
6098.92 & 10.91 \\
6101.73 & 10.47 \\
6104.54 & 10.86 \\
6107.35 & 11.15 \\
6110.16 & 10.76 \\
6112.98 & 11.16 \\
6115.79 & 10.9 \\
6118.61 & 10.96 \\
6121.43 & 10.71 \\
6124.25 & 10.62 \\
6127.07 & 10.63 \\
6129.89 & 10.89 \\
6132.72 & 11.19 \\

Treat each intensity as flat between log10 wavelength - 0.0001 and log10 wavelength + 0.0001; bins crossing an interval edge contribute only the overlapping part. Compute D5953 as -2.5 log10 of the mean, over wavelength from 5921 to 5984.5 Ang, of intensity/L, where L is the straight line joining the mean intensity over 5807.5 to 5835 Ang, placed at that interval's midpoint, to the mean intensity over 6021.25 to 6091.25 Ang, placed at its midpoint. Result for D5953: 0.012 mag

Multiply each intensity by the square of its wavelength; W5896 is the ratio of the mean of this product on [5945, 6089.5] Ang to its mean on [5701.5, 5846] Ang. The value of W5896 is 1.05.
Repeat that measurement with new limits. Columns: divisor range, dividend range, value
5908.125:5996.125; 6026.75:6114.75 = 1.02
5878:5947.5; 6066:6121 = 1.06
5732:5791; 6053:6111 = 1.07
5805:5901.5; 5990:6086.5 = 1.05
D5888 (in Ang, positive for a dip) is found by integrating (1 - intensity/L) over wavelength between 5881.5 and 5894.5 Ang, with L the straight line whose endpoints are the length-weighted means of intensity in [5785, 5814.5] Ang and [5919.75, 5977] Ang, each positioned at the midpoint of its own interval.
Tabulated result 1.3 Ang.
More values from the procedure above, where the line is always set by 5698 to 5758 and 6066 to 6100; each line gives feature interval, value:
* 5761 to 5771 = -0.1 Ang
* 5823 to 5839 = -0.6 Ang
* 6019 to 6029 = 0.4 Ang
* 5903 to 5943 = -0.8 Ang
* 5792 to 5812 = -0.4 Ang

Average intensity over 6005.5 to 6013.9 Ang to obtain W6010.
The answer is 10.8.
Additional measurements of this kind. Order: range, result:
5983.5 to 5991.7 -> 11.2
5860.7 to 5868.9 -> 11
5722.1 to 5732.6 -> 11.2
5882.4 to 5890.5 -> 10.2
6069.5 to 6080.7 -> 10.9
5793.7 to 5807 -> 11.2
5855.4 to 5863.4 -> 10.9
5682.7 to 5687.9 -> 11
